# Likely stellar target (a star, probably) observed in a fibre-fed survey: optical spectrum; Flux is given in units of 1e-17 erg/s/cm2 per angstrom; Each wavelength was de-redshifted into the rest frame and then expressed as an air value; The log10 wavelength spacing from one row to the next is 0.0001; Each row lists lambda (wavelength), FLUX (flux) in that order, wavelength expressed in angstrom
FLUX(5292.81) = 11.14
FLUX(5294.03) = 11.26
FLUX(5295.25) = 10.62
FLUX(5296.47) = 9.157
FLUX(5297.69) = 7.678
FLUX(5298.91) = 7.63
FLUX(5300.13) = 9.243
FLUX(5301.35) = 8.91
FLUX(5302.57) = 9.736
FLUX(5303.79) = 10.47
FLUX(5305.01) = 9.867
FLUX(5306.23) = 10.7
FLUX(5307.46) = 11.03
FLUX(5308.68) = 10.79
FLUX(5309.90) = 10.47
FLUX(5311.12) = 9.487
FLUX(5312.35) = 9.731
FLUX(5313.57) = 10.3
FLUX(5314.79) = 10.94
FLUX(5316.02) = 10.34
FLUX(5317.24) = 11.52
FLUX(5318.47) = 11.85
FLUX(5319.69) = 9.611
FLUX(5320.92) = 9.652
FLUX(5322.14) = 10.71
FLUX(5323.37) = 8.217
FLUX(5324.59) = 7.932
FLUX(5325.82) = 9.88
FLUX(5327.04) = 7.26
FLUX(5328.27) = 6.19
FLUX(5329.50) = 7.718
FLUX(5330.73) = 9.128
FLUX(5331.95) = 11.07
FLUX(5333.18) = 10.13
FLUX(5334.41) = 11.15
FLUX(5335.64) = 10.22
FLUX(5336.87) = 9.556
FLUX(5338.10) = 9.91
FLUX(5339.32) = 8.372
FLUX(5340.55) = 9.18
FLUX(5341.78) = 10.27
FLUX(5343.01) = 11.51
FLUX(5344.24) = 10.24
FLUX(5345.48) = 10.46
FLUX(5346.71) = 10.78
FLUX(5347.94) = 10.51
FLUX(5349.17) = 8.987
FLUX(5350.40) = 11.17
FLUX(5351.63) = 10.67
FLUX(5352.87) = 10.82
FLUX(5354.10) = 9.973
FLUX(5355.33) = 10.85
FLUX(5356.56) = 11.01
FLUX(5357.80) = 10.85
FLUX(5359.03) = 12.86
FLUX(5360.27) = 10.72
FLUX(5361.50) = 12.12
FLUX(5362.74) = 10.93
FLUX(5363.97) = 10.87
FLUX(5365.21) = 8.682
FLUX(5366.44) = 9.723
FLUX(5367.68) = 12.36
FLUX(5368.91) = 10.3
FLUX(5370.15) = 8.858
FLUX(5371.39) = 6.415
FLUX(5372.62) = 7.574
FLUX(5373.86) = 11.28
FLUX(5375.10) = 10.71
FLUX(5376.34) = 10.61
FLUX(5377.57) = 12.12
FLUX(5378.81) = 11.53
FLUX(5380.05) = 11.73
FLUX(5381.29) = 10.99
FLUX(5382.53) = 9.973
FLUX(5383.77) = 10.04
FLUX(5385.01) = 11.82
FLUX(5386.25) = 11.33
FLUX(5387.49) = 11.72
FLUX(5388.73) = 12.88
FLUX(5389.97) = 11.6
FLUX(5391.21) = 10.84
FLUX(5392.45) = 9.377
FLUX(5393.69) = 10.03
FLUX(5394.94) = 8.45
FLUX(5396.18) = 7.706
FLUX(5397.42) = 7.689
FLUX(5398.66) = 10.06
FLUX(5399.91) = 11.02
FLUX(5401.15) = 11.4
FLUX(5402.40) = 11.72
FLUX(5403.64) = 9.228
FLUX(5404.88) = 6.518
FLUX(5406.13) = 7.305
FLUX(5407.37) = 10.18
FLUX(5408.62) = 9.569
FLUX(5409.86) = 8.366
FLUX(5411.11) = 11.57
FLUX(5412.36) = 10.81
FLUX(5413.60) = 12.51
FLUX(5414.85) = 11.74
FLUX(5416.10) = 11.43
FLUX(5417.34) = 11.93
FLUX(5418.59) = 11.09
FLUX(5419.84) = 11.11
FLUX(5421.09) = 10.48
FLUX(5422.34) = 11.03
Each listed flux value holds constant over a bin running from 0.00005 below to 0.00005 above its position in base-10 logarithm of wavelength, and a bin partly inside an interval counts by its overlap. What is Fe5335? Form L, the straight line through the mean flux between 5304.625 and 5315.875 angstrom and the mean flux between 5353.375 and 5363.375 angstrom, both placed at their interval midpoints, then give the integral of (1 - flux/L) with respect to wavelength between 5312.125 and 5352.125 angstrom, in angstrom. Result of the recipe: 3.3 angstrom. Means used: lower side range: 10.4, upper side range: 11.2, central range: 9.85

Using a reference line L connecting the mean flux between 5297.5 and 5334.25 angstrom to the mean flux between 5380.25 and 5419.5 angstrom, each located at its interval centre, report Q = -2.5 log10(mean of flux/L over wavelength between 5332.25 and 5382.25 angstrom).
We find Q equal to -0.045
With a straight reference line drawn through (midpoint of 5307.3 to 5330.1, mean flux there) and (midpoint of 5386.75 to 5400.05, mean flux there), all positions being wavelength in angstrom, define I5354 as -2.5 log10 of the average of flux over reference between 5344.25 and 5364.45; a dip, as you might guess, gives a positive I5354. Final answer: -0.10 mag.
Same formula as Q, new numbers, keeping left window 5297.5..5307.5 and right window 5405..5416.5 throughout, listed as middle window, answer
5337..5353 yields -0.05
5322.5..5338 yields 0.06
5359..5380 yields -0.05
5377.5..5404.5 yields -0.05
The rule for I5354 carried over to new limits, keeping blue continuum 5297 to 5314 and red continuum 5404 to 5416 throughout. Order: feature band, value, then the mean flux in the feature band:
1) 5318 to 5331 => 0.10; 8.88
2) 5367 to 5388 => -0.07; 10.5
